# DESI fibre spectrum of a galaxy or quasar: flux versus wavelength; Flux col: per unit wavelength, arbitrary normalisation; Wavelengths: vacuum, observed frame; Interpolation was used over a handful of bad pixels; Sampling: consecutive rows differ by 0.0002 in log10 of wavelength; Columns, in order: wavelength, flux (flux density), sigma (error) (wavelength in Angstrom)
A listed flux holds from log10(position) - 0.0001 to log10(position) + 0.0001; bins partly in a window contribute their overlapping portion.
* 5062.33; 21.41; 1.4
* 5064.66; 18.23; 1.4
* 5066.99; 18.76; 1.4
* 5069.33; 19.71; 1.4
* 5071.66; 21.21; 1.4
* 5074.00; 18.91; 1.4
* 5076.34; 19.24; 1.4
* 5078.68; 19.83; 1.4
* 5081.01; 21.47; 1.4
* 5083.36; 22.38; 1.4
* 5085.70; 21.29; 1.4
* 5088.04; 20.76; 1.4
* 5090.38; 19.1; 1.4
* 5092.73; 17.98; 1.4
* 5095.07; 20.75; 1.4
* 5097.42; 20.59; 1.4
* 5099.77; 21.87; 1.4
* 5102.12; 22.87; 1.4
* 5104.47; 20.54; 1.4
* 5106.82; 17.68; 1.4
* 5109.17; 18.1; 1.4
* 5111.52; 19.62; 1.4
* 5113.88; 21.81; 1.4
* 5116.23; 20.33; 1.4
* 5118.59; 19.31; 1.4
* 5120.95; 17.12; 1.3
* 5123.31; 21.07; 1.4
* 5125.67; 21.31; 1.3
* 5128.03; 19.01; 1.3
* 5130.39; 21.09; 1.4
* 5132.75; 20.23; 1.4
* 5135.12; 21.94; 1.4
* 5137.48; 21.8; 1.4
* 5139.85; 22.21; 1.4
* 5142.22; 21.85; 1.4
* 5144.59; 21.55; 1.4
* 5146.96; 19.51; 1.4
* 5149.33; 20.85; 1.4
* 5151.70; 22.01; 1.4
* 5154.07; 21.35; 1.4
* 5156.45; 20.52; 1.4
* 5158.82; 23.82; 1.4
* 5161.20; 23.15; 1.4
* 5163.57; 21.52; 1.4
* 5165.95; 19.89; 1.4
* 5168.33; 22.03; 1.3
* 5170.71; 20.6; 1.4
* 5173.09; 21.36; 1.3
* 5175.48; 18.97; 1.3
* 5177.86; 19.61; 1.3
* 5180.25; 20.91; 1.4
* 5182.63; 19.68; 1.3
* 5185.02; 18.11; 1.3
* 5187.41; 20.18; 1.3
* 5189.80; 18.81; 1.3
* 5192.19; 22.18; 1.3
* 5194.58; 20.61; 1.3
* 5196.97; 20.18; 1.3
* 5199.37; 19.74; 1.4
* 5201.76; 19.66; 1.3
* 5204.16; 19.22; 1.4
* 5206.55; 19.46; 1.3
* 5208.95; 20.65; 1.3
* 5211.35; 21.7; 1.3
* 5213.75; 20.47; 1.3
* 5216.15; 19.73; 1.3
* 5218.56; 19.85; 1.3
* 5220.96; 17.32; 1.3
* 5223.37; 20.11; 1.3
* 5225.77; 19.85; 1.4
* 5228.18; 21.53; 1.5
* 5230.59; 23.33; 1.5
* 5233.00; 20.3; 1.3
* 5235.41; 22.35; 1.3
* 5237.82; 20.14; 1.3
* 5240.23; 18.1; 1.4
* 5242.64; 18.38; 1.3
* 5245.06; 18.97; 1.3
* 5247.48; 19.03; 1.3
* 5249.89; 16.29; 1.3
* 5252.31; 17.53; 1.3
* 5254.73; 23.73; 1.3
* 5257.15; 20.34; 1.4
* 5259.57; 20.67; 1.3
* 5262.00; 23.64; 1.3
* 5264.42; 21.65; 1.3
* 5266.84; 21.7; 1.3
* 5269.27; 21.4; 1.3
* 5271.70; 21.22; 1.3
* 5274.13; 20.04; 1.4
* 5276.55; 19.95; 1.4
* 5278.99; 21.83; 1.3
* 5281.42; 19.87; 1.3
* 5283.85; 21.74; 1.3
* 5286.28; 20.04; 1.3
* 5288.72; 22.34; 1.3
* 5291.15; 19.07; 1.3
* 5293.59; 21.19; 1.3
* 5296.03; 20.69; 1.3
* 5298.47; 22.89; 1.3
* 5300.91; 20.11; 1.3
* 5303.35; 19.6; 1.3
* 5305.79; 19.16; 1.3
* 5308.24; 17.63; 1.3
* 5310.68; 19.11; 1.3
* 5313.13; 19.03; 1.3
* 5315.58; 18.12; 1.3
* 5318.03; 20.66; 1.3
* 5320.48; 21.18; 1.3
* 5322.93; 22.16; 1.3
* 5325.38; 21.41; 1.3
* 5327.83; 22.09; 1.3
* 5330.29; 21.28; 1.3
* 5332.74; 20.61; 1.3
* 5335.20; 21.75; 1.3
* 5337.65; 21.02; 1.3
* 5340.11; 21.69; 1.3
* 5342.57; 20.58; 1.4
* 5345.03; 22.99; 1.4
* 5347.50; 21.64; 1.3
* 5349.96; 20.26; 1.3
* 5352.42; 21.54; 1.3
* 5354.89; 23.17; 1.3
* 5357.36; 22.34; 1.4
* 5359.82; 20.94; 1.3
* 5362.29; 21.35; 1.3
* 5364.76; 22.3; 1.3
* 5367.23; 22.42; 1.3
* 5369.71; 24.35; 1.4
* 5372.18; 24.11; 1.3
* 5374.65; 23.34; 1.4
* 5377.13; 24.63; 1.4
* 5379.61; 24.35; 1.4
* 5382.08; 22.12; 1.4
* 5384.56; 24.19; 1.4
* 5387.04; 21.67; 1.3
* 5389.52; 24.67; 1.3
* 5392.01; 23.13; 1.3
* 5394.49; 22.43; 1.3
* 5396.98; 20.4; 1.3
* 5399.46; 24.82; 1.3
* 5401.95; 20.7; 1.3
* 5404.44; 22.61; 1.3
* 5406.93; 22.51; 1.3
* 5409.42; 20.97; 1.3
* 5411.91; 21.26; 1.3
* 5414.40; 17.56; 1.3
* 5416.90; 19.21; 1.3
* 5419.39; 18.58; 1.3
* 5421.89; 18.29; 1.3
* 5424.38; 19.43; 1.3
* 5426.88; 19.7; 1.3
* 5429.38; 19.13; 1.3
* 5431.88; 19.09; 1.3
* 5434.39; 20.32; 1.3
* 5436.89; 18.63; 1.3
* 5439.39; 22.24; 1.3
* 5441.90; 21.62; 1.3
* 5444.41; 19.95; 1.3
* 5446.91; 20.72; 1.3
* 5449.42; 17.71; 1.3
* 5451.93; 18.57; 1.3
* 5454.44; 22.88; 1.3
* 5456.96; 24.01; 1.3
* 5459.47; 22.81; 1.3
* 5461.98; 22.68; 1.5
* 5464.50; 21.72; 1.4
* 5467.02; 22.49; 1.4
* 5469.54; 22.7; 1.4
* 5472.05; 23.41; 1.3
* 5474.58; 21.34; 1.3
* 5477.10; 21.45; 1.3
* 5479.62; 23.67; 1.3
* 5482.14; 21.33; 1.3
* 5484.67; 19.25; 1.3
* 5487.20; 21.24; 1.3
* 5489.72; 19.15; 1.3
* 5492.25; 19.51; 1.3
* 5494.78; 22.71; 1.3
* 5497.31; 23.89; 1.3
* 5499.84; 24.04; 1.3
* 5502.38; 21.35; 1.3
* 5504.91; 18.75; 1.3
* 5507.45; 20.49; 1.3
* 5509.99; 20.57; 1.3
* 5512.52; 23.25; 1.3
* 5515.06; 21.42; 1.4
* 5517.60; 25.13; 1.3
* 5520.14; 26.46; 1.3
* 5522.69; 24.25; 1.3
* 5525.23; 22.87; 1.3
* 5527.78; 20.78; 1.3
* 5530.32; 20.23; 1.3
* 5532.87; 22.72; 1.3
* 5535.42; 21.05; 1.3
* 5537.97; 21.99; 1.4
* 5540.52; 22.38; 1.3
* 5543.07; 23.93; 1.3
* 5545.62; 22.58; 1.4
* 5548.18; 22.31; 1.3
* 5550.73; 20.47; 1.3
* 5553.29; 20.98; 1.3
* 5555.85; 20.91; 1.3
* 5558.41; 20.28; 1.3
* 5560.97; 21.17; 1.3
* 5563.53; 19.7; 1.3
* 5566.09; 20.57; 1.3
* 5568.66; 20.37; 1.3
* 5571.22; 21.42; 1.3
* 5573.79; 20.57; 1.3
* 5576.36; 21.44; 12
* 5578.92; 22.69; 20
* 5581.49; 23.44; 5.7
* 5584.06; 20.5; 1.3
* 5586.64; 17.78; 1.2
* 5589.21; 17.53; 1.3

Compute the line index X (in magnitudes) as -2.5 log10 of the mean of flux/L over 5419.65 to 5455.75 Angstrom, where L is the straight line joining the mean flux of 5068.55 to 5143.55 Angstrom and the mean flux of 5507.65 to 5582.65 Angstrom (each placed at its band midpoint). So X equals 0.09 mag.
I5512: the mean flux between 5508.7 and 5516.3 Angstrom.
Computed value 21.8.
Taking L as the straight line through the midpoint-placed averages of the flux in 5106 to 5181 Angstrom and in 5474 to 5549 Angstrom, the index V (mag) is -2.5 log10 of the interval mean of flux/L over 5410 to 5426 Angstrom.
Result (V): 0.13 mag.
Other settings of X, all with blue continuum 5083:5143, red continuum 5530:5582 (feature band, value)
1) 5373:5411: -0.086 mag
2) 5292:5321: 0.053 mag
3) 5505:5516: 0.012 mag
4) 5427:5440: 0.077 mag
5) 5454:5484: -0.059 mag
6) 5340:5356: -0.035 mag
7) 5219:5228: 0.069 mag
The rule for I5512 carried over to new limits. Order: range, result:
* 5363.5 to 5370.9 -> 23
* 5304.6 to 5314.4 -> 18.7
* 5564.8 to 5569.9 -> 20.5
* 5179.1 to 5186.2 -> 19.6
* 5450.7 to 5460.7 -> 22.1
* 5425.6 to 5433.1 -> 19.3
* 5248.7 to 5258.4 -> 19.5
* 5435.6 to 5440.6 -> 20.4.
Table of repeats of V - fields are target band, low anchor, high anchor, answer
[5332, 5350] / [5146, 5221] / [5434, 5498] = -0.02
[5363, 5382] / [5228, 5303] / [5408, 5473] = -0.14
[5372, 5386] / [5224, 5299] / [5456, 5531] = -0.11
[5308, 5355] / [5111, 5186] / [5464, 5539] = 0.02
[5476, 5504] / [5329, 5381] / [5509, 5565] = 0.03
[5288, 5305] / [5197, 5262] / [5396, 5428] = -0.03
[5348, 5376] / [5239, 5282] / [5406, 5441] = -0.12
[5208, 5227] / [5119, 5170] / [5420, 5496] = 0.06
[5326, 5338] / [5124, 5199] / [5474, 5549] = 0.00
